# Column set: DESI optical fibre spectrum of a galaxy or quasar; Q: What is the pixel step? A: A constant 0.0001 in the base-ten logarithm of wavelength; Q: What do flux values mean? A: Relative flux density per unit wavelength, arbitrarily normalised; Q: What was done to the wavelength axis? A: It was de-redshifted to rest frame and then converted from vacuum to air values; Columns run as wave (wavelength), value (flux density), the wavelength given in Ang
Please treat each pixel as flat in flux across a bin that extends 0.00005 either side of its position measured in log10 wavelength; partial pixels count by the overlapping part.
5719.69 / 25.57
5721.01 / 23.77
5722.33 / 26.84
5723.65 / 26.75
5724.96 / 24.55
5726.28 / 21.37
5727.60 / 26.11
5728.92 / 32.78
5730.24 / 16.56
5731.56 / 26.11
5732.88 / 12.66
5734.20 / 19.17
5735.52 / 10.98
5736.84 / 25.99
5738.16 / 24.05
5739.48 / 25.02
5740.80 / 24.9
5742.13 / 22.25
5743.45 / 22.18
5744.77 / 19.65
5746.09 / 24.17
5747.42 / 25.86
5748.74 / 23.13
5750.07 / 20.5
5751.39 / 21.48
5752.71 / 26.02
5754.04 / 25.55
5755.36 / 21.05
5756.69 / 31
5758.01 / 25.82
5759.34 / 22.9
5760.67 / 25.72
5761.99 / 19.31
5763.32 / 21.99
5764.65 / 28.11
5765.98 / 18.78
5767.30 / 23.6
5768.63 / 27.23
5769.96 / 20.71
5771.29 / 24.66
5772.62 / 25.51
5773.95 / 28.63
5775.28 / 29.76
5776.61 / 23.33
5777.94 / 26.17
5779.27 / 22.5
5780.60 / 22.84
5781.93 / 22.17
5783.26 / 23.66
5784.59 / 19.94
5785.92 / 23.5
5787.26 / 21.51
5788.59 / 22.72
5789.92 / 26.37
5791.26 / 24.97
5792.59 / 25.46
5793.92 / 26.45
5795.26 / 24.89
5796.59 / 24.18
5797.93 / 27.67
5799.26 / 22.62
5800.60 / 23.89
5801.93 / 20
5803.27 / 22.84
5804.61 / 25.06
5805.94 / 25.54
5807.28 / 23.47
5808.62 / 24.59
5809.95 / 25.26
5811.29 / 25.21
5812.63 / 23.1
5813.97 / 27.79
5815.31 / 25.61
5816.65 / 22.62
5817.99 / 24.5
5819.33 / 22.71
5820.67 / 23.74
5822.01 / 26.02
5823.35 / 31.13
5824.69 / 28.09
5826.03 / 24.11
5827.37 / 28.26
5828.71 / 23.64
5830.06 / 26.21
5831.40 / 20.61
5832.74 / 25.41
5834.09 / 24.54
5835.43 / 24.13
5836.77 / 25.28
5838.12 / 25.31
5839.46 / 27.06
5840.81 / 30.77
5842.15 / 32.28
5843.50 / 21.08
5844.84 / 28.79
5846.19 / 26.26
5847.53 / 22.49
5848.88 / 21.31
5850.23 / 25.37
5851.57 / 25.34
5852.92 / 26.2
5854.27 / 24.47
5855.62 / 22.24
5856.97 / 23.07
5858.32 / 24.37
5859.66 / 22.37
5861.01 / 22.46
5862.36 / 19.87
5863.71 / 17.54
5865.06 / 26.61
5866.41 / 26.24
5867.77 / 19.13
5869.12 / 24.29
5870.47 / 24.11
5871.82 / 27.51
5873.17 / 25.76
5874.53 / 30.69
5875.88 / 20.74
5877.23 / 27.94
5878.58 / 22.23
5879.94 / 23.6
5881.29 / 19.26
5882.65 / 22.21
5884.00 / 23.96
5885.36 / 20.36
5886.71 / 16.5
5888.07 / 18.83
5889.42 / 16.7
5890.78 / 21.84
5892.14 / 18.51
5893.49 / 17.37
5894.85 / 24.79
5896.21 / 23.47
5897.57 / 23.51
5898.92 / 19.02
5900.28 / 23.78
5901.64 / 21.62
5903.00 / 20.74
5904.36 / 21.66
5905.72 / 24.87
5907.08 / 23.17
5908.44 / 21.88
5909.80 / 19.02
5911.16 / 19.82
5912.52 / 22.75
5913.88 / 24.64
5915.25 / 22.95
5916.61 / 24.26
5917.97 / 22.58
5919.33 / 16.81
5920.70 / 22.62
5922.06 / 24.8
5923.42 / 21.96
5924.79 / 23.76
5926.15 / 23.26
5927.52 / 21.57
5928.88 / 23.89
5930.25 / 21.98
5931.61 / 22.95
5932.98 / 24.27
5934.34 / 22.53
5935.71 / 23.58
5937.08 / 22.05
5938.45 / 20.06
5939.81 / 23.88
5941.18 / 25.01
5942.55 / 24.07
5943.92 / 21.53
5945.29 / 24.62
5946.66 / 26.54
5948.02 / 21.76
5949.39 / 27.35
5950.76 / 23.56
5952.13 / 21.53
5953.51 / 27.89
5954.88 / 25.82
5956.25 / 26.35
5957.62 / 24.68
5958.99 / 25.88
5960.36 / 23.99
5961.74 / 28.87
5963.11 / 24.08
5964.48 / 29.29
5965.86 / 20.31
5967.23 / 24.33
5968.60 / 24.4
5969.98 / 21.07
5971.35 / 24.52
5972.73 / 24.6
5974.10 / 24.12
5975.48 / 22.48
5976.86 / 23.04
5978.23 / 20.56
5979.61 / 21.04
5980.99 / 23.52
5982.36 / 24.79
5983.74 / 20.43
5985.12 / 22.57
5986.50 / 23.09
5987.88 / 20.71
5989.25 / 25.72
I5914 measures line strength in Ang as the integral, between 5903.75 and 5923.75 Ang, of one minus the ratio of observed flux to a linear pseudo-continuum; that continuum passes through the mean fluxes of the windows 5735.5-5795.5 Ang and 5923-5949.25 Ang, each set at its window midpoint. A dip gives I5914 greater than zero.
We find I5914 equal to 0.9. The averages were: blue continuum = 23.9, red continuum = 23.2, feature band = 22.3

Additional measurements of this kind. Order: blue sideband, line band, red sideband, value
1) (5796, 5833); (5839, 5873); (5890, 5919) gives -1.4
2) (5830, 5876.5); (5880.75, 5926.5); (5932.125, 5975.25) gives 5.3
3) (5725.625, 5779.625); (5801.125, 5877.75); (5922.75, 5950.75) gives -4.3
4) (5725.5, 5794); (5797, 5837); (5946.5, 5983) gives -1.8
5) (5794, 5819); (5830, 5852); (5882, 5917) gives -2.0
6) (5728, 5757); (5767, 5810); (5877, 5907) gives -3.8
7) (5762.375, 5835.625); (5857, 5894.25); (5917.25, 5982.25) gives 2.7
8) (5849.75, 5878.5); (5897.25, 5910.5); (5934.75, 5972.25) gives 1.3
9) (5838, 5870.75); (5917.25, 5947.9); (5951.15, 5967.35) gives 2.6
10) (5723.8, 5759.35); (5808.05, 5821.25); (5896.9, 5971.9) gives -0.8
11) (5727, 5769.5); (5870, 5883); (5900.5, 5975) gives -0.6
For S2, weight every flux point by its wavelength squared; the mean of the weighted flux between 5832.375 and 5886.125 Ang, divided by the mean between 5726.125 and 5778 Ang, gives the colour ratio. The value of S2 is 1.07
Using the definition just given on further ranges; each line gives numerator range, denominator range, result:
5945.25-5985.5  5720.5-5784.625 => 1.10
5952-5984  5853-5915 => 1.11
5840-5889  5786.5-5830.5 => 0.97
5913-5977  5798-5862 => 0.99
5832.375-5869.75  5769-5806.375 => 1.03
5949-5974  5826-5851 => 1.02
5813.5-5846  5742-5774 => 1.11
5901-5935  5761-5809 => 0.98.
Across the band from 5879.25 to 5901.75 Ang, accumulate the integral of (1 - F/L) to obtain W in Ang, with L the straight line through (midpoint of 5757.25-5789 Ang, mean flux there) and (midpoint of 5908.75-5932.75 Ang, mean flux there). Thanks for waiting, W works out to 1.8 Ang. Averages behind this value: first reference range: 23.8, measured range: 20.9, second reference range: 22.4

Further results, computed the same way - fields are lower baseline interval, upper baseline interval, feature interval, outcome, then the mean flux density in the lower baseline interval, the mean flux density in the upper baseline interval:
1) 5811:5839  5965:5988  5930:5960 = -1.0 Ang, 25.2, 22.8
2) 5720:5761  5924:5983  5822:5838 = -1.4 Ang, 23.4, 23.8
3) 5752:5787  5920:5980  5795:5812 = -0.1 Ang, 24.2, 23.8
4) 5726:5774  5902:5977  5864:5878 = -1.0 Ang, 23.2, 23.5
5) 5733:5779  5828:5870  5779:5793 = 0.3 Ang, 23.5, 24.3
